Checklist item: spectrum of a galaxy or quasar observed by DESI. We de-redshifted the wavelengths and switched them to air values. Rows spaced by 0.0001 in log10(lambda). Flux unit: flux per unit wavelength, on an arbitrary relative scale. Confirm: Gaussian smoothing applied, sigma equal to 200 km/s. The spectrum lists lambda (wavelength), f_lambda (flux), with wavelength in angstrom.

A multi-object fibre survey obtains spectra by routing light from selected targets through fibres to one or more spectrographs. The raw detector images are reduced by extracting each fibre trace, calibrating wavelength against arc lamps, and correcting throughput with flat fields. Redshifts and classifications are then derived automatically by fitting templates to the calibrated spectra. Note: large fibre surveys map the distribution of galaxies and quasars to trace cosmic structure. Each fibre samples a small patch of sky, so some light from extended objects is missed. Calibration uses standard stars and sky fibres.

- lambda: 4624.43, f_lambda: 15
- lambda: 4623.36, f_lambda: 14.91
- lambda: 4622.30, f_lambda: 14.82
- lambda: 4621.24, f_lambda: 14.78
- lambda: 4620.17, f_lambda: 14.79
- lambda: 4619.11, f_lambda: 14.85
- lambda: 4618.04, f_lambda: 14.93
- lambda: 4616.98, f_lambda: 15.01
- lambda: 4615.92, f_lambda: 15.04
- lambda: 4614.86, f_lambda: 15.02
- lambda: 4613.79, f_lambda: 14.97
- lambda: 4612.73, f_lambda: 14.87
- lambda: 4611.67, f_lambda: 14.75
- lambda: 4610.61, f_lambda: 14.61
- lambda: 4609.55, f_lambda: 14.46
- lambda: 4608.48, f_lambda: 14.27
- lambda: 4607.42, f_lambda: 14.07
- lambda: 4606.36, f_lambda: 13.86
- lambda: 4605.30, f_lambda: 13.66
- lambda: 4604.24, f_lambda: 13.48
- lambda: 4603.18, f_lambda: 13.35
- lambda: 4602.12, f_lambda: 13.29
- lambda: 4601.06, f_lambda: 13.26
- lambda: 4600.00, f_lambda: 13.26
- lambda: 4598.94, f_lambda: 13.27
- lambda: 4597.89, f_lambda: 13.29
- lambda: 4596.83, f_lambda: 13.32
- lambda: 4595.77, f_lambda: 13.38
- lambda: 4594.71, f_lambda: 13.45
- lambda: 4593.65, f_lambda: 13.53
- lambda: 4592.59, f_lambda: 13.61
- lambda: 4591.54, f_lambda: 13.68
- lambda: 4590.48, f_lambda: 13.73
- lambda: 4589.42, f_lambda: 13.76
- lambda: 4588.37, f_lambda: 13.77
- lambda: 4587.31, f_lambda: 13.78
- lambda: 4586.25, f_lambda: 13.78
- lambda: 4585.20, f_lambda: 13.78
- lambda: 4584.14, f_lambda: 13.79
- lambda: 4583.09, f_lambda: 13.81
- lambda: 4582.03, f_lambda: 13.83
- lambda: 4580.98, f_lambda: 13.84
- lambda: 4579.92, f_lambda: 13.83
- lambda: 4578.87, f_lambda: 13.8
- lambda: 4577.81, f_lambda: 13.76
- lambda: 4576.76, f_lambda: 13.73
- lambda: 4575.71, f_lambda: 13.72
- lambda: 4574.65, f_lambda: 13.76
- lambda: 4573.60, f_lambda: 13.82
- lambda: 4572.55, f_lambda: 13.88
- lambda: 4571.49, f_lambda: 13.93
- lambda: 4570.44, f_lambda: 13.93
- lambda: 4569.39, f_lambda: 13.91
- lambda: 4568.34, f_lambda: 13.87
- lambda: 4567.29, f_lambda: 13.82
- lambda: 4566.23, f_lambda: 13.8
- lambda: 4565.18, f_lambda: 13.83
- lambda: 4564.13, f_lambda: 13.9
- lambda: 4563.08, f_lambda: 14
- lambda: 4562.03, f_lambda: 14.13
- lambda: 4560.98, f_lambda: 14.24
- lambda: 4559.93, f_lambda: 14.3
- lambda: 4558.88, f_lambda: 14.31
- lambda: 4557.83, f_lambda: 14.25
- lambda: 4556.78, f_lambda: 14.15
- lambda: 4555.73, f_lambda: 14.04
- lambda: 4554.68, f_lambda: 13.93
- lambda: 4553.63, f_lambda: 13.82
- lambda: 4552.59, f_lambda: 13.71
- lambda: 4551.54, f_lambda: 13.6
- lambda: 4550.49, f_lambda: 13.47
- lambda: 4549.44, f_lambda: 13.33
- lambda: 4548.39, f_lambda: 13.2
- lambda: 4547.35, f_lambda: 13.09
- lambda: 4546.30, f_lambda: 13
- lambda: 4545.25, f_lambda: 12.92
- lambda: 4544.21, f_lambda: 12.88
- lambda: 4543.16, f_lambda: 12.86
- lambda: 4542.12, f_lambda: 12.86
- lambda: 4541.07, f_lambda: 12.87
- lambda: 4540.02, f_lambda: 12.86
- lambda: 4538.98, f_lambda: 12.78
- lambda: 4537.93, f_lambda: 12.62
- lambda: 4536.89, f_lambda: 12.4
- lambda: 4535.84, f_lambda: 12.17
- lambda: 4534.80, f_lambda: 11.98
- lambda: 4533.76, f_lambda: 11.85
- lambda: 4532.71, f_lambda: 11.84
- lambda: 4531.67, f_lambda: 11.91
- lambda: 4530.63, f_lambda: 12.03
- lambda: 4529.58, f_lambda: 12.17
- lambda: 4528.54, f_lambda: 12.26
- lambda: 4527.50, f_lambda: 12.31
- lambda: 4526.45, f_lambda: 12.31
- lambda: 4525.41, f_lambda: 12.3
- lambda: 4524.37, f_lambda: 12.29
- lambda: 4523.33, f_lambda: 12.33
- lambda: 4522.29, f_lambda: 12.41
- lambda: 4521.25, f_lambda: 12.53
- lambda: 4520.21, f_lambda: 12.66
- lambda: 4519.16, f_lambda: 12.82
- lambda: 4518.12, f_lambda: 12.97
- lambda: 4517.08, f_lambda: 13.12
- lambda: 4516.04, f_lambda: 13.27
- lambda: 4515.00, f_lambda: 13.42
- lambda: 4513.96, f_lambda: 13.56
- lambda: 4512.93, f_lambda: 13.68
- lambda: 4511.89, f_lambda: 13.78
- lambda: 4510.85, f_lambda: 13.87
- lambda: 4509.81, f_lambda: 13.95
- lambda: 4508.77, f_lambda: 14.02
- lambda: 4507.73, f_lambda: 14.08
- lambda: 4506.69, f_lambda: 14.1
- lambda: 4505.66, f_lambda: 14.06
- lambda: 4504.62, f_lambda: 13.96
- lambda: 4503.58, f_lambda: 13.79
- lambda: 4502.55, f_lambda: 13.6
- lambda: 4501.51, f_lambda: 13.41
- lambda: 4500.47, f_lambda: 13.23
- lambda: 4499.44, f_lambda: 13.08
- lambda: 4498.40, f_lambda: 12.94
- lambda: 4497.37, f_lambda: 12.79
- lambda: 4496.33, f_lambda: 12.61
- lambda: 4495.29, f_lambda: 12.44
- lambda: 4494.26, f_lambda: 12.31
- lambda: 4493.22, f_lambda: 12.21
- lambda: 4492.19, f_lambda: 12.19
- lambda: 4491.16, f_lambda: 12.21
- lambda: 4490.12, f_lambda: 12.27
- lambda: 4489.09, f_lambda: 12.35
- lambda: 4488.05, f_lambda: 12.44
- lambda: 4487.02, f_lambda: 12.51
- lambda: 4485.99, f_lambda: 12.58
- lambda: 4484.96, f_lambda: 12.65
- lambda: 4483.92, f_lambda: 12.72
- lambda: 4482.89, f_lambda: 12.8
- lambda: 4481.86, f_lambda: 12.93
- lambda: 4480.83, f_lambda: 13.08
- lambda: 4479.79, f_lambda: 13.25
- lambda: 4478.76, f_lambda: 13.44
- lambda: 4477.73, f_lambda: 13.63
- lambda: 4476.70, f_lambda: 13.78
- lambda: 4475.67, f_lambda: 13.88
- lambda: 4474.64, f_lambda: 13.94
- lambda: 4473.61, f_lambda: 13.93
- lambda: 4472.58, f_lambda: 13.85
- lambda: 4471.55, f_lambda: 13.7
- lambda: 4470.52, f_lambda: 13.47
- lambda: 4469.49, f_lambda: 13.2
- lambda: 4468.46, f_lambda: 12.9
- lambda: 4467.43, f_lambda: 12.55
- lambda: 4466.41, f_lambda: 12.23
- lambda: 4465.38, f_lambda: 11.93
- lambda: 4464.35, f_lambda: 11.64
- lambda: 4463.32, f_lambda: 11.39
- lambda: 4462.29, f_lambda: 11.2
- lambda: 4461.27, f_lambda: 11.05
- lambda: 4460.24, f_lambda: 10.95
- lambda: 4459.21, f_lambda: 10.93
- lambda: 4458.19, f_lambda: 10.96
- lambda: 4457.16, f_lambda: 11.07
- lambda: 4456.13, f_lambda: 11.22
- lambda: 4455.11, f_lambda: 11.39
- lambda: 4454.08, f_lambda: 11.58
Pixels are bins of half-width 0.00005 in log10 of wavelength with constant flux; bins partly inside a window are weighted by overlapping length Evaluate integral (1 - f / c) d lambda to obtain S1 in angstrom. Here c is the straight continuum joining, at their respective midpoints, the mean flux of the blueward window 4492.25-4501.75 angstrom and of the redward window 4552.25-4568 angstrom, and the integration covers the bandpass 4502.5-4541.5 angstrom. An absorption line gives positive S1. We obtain 0.9 angstrom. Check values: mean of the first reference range 12.7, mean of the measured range 12.9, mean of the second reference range 14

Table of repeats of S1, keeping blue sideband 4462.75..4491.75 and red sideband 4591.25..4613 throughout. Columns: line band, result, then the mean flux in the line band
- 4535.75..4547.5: 0.5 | 12.8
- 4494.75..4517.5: -0.7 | 13.5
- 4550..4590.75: -1.1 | 13.9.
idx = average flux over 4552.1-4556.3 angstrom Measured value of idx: 13.9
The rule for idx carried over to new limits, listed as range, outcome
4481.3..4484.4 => 12.8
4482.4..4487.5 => 12.7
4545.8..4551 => 13.2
